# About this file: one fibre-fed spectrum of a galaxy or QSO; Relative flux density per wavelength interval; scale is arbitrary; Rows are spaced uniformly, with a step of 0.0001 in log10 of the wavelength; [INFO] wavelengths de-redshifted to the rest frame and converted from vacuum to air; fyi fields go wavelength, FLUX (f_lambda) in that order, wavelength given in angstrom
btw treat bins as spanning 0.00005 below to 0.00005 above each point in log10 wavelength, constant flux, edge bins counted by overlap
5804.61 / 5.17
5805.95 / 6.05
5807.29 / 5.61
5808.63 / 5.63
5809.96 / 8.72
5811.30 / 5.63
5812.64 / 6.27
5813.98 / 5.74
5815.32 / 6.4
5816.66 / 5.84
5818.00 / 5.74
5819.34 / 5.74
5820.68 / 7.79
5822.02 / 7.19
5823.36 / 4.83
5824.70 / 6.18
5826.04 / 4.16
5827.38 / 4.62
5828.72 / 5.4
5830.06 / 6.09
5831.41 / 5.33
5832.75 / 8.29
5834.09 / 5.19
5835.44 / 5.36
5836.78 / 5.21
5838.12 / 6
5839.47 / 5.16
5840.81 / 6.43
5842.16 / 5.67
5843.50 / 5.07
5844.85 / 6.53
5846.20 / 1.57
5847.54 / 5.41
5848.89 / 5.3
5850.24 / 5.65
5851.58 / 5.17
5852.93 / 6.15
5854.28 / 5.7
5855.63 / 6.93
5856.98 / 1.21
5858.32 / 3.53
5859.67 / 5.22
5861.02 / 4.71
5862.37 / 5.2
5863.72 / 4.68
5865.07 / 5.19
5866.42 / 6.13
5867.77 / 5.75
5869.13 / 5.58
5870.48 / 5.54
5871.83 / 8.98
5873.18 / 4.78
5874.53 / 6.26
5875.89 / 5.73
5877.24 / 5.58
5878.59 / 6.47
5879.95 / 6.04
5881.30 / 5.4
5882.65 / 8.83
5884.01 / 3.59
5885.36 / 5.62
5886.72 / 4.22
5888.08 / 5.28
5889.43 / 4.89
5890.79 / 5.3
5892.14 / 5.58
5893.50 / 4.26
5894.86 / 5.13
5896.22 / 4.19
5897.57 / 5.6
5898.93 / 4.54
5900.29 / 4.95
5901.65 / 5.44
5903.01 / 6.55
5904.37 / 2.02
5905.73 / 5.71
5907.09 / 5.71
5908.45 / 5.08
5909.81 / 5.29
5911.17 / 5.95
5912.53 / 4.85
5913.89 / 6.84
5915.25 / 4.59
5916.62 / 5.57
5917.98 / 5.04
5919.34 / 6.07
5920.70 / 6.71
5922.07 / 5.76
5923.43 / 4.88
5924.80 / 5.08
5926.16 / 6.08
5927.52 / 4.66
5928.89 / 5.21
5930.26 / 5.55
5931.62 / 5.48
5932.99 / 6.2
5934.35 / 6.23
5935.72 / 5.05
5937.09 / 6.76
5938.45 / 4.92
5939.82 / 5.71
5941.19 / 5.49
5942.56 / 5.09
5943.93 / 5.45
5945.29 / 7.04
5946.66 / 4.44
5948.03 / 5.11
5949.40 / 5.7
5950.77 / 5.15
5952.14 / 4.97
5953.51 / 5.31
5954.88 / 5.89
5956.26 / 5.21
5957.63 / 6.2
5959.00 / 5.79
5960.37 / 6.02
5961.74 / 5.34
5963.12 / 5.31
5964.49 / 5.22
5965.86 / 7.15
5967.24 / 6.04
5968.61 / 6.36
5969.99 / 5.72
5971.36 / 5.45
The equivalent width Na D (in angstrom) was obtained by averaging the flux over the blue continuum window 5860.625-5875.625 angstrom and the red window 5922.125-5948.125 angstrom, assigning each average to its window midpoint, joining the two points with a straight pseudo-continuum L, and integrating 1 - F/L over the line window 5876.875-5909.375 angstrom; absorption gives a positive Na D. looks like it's 2.3 angstrom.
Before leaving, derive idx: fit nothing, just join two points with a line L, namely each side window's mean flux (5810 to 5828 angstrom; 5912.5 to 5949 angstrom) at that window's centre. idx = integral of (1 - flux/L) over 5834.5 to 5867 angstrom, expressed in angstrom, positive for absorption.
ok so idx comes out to 4.0 angstrom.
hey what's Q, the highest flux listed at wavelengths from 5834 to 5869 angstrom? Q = 6.93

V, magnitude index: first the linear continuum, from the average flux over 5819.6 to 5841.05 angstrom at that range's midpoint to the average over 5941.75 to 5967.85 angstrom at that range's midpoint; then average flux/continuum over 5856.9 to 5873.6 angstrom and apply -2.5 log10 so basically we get 0.10 mag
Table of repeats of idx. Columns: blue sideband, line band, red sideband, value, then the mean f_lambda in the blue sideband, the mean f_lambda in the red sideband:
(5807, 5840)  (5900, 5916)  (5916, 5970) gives 1.3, 5.93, 5.62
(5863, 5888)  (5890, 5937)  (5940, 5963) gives 2.5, 5.78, 5.51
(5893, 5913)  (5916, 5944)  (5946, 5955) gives -2.5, 5.03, 5.19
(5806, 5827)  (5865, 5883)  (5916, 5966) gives -0.9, 6.08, 5.57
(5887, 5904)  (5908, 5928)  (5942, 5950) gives -1.0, 5.06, 5.48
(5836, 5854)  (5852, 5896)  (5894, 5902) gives -2.5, 5.34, 4.94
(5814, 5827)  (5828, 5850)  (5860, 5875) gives 1.3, 5.94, 5.69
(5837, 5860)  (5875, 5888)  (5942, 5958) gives -1.2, 5.1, 5.45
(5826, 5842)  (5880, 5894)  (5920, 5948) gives 0.7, 5.66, 5.58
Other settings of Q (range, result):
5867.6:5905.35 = 8.98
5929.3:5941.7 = 6.76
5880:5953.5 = 8.83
